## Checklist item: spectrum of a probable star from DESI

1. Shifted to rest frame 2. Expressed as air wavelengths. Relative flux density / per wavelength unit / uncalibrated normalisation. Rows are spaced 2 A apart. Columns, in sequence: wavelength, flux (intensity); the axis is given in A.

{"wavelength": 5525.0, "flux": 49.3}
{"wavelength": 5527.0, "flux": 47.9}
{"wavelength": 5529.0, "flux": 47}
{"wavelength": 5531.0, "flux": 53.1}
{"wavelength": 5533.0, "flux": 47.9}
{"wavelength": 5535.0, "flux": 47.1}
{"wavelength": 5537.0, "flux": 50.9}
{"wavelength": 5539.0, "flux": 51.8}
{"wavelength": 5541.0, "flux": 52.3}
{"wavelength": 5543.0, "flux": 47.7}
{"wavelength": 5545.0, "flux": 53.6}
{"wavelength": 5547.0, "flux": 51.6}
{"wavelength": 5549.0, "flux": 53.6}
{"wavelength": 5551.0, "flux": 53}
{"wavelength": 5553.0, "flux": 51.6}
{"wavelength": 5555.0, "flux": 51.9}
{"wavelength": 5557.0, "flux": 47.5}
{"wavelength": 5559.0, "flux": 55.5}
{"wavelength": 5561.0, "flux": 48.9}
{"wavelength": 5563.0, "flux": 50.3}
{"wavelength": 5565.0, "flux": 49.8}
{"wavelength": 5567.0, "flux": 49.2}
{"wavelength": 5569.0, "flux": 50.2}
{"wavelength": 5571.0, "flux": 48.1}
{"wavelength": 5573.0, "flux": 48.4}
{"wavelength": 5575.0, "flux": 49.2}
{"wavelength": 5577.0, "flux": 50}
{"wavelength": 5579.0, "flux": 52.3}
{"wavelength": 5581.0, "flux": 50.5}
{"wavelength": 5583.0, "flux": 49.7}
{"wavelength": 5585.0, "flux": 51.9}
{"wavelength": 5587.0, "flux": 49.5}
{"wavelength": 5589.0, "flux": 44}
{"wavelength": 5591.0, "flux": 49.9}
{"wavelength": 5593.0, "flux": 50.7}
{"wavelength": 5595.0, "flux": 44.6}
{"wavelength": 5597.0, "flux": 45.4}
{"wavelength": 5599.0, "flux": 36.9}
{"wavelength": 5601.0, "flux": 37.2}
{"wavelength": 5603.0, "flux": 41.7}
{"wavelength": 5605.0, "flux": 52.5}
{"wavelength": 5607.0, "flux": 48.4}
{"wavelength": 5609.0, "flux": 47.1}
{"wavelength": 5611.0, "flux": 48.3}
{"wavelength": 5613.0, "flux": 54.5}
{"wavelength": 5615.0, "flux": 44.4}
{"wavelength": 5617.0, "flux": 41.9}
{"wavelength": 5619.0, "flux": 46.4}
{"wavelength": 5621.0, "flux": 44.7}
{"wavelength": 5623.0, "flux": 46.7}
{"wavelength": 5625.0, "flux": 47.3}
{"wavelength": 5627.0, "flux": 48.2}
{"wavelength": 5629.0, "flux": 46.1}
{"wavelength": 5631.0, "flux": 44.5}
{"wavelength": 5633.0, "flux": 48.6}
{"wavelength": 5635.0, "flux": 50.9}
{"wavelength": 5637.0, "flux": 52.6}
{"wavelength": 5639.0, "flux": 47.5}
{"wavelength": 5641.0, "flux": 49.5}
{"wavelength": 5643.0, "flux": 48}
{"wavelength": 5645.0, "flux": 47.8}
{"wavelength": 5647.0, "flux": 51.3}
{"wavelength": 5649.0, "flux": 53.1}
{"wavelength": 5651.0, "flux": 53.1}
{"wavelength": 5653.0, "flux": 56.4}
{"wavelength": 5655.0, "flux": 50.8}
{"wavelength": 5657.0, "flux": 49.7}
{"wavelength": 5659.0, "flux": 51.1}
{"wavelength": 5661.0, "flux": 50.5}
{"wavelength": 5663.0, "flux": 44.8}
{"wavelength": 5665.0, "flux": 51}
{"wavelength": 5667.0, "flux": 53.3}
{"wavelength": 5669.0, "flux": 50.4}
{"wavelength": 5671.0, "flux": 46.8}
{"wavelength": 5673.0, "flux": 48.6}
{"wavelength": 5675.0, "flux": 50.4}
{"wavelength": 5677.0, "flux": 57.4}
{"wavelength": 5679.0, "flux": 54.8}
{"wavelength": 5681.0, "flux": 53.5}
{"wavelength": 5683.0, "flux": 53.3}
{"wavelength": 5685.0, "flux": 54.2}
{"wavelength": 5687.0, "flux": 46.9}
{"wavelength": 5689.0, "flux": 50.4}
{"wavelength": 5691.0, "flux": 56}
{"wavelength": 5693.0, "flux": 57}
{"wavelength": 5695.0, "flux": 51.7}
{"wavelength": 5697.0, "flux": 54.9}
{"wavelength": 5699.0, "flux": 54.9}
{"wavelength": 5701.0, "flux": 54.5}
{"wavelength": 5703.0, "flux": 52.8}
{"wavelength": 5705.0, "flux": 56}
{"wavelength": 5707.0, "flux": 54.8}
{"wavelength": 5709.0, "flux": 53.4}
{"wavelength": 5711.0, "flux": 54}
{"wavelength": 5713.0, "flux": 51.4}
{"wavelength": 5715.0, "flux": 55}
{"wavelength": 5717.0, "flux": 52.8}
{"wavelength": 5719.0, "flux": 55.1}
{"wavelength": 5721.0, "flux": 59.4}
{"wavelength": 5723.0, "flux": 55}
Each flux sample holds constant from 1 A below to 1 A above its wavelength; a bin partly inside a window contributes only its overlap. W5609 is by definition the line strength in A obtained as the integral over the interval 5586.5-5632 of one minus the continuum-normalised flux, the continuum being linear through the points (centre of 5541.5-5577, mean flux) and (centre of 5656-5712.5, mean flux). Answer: 4.6 A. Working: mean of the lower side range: 50.6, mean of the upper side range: 52.4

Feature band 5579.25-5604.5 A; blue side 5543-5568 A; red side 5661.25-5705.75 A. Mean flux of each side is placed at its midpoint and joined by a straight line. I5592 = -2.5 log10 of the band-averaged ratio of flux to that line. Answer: 0.12 mag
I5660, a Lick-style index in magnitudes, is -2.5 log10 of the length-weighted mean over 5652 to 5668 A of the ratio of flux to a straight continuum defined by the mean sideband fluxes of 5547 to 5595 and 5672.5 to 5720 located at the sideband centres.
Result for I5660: 0.03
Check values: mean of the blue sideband 50.2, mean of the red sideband 53.5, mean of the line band 51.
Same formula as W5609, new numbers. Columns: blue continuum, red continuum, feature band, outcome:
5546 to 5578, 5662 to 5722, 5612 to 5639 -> 2.2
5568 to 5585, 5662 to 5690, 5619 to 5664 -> 1.4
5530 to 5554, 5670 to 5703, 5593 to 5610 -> 2.4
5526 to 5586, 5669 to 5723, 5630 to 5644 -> 0.9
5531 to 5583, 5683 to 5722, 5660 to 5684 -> 0.9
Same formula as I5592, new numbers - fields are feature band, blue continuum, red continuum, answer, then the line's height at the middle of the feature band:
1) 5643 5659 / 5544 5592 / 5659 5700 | 0.00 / 51.6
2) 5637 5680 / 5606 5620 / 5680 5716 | 0.00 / 50.7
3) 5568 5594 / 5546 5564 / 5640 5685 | 0.04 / 51.5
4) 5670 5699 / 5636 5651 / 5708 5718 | -0.01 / 52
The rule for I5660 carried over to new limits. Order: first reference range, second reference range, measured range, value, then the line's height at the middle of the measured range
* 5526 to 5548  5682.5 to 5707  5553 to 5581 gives 0.01 mag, 50.8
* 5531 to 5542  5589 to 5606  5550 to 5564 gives -0.06 mag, 48.4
